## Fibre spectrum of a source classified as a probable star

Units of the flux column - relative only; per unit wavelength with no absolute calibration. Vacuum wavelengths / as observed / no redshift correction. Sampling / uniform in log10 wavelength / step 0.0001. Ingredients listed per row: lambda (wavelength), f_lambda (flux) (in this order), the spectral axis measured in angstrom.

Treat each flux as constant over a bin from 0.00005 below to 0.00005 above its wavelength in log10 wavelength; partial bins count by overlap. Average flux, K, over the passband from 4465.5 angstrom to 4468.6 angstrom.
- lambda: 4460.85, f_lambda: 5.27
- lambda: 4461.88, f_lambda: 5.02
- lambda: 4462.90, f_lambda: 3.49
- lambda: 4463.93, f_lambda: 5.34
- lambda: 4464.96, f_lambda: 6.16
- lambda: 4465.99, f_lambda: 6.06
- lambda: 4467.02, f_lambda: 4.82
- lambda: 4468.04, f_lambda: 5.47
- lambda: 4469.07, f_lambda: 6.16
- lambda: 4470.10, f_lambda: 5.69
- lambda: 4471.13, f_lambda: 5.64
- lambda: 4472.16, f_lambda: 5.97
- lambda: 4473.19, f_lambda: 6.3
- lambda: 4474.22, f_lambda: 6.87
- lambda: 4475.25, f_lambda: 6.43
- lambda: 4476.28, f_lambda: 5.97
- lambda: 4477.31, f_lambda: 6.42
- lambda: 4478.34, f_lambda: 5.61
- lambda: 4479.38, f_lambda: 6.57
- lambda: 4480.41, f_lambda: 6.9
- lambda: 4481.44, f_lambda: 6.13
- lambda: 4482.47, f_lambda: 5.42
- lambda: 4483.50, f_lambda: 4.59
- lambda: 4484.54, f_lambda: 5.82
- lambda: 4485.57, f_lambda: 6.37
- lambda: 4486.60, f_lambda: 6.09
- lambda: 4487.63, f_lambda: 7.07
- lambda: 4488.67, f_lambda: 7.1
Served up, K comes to 5.47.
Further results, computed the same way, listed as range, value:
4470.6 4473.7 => 5.97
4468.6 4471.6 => 5.83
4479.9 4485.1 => 5.78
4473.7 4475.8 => 6.64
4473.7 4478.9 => 6.26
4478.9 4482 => 6.53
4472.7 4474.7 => 6.58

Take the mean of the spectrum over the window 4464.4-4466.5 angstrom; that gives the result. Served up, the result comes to 6.08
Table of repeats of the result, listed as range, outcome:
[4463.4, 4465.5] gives 5.72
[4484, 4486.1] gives 6.08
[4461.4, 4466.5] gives 5.22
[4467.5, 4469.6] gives 5.82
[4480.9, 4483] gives 5.8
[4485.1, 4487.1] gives 6.24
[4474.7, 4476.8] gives 6.22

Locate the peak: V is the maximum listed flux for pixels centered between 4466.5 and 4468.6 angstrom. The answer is 5.47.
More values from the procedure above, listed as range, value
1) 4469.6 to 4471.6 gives 5.69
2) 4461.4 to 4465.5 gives 6.16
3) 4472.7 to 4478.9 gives 6.87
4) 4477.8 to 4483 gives 6.9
